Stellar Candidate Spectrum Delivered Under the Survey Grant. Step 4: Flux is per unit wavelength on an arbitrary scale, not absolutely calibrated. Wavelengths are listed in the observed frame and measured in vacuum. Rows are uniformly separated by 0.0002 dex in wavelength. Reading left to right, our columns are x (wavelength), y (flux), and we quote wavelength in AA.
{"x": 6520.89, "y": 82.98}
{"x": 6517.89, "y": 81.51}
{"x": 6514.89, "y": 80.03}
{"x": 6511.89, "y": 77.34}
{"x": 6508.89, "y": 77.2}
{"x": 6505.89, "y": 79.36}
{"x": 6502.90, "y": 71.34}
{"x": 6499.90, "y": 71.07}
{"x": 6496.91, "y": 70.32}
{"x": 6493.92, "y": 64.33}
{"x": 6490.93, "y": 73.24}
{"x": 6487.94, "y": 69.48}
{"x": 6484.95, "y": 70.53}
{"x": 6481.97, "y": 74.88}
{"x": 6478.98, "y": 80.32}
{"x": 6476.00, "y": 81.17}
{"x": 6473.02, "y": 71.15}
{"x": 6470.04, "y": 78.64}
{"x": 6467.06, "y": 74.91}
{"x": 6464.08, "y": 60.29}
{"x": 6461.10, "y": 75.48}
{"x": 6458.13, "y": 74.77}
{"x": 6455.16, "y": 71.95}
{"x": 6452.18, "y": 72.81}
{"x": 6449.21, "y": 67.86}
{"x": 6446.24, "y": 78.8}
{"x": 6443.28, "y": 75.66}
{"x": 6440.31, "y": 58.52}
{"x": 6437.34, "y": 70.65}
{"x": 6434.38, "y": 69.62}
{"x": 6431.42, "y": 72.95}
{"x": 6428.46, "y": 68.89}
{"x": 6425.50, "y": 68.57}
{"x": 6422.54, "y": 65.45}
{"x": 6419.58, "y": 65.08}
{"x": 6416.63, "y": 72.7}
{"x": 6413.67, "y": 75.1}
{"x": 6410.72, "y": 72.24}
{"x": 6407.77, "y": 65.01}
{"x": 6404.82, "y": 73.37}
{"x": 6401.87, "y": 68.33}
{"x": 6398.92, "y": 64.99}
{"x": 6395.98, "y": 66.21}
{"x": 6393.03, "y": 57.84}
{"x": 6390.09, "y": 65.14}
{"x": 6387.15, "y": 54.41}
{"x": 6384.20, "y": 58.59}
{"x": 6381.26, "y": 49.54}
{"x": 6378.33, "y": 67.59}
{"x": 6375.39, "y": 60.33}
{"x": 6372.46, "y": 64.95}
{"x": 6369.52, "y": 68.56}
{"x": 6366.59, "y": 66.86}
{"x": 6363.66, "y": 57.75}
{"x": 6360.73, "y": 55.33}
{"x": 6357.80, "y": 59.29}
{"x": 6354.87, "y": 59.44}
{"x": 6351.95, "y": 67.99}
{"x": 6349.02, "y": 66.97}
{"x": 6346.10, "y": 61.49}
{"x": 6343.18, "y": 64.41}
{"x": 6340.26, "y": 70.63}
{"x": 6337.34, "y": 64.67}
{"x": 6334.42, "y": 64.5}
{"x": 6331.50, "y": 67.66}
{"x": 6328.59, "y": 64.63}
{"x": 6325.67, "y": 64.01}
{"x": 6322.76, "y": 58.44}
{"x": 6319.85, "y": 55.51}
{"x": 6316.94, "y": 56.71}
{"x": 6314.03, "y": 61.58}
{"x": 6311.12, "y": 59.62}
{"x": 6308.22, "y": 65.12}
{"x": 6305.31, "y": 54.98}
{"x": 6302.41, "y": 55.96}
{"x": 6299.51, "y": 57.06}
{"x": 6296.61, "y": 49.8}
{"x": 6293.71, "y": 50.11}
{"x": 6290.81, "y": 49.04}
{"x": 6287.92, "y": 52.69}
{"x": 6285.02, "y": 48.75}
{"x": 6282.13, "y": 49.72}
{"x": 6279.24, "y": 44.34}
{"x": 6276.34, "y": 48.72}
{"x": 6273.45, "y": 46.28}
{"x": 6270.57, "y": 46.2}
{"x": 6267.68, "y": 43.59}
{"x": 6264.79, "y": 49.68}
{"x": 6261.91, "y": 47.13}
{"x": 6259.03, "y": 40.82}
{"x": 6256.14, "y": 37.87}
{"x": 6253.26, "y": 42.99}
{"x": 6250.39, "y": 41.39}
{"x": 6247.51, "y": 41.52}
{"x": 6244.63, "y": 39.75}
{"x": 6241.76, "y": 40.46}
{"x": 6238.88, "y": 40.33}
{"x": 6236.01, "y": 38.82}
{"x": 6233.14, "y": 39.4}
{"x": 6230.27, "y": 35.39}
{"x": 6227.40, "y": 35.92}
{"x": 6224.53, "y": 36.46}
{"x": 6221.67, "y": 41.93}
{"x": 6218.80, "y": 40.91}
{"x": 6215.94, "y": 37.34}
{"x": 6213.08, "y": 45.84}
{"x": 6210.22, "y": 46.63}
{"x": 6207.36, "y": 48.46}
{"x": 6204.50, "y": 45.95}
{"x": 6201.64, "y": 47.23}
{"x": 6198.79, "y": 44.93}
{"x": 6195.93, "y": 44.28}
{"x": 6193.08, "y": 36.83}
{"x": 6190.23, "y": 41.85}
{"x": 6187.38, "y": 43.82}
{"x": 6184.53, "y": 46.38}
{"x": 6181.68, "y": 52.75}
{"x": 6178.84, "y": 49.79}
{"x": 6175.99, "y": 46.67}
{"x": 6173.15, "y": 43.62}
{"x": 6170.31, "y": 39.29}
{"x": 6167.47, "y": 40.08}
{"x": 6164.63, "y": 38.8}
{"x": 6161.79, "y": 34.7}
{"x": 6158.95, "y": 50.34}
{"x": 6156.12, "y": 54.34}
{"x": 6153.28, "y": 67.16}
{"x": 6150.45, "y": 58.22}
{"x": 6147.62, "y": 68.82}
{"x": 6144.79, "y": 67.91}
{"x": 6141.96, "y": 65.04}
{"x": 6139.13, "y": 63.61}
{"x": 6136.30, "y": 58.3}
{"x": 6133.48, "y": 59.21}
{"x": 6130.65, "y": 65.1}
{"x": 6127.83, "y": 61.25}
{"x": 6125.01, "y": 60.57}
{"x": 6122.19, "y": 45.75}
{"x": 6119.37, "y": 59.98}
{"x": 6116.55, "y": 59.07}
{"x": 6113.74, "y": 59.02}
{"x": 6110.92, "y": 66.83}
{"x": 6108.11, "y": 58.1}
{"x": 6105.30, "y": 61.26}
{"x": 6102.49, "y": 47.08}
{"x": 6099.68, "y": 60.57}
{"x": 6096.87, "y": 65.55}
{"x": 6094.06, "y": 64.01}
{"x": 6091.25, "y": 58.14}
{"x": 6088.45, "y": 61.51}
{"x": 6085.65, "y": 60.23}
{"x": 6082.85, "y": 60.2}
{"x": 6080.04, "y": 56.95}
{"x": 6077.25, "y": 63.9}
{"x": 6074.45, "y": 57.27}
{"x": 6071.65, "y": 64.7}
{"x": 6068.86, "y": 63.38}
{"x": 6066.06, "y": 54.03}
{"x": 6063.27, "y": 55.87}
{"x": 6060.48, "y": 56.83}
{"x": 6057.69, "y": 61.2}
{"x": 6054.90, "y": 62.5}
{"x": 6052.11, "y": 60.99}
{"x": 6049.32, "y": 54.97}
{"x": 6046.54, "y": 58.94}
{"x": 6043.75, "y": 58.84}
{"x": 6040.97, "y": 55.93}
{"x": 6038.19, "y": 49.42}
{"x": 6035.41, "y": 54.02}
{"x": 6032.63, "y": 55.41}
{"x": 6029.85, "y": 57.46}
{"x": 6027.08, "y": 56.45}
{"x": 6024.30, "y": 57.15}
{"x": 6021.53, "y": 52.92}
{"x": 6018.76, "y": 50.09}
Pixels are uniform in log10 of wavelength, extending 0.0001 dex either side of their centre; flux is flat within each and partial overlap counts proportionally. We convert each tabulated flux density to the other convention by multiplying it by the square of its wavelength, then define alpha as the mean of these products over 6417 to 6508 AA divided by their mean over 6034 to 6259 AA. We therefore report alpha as 1.53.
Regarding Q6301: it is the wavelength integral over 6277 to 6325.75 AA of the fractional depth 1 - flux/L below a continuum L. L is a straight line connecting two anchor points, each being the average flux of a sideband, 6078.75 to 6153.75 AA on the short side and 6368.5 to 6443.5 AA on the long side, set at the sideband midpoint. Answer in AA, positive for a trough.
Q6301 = 7.2 AA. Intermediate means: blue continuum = 60.6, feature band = 54.6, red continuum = 66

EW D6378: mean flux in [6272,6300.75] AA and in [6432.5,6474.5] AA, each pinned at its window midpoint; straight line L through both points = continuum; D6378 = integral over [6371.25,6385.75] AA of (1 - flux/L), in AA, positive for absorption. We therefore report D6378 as 0.4 AA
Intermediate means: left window 49.6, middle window 60.1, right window 71.5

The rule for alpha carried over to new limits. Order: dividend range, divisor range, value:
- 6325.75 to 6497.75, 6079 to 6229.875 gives 1.41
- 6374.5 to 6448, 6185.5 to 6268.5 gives 1.68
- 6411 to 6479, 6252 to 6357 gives 1.35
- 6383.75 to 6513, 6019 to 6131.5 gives 1.36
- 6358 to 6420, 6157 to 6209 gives 1.55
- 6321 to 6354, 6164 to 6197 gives 1.56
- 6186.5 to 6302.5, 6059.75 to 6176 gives 0.80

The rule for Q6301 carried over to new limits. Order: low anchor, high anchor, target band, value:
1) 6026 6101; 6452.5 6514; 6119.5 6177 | 6.7 AA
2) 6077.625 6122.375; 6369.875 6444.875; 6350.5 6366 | 1.1 AA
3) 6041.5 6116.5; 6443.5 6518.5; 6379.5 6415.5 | 3.4 AA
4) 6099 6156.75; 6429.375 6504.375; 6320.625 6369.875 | 3.2 AA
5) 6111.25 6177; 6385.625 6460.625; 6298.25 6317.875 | 1.4 AA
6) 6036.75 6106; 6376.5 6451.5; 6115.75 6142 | 0.3 AA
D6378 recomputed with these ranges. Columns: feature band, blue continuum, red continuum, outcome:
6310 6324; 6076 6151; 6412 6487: 1.9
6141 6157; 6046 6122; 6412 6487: -0.6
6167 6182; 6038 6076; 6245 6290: 1.8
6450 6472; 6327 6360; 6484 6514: -0.6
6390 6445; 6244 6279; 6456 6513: -3.3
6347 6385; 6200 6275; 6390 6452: -0.6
